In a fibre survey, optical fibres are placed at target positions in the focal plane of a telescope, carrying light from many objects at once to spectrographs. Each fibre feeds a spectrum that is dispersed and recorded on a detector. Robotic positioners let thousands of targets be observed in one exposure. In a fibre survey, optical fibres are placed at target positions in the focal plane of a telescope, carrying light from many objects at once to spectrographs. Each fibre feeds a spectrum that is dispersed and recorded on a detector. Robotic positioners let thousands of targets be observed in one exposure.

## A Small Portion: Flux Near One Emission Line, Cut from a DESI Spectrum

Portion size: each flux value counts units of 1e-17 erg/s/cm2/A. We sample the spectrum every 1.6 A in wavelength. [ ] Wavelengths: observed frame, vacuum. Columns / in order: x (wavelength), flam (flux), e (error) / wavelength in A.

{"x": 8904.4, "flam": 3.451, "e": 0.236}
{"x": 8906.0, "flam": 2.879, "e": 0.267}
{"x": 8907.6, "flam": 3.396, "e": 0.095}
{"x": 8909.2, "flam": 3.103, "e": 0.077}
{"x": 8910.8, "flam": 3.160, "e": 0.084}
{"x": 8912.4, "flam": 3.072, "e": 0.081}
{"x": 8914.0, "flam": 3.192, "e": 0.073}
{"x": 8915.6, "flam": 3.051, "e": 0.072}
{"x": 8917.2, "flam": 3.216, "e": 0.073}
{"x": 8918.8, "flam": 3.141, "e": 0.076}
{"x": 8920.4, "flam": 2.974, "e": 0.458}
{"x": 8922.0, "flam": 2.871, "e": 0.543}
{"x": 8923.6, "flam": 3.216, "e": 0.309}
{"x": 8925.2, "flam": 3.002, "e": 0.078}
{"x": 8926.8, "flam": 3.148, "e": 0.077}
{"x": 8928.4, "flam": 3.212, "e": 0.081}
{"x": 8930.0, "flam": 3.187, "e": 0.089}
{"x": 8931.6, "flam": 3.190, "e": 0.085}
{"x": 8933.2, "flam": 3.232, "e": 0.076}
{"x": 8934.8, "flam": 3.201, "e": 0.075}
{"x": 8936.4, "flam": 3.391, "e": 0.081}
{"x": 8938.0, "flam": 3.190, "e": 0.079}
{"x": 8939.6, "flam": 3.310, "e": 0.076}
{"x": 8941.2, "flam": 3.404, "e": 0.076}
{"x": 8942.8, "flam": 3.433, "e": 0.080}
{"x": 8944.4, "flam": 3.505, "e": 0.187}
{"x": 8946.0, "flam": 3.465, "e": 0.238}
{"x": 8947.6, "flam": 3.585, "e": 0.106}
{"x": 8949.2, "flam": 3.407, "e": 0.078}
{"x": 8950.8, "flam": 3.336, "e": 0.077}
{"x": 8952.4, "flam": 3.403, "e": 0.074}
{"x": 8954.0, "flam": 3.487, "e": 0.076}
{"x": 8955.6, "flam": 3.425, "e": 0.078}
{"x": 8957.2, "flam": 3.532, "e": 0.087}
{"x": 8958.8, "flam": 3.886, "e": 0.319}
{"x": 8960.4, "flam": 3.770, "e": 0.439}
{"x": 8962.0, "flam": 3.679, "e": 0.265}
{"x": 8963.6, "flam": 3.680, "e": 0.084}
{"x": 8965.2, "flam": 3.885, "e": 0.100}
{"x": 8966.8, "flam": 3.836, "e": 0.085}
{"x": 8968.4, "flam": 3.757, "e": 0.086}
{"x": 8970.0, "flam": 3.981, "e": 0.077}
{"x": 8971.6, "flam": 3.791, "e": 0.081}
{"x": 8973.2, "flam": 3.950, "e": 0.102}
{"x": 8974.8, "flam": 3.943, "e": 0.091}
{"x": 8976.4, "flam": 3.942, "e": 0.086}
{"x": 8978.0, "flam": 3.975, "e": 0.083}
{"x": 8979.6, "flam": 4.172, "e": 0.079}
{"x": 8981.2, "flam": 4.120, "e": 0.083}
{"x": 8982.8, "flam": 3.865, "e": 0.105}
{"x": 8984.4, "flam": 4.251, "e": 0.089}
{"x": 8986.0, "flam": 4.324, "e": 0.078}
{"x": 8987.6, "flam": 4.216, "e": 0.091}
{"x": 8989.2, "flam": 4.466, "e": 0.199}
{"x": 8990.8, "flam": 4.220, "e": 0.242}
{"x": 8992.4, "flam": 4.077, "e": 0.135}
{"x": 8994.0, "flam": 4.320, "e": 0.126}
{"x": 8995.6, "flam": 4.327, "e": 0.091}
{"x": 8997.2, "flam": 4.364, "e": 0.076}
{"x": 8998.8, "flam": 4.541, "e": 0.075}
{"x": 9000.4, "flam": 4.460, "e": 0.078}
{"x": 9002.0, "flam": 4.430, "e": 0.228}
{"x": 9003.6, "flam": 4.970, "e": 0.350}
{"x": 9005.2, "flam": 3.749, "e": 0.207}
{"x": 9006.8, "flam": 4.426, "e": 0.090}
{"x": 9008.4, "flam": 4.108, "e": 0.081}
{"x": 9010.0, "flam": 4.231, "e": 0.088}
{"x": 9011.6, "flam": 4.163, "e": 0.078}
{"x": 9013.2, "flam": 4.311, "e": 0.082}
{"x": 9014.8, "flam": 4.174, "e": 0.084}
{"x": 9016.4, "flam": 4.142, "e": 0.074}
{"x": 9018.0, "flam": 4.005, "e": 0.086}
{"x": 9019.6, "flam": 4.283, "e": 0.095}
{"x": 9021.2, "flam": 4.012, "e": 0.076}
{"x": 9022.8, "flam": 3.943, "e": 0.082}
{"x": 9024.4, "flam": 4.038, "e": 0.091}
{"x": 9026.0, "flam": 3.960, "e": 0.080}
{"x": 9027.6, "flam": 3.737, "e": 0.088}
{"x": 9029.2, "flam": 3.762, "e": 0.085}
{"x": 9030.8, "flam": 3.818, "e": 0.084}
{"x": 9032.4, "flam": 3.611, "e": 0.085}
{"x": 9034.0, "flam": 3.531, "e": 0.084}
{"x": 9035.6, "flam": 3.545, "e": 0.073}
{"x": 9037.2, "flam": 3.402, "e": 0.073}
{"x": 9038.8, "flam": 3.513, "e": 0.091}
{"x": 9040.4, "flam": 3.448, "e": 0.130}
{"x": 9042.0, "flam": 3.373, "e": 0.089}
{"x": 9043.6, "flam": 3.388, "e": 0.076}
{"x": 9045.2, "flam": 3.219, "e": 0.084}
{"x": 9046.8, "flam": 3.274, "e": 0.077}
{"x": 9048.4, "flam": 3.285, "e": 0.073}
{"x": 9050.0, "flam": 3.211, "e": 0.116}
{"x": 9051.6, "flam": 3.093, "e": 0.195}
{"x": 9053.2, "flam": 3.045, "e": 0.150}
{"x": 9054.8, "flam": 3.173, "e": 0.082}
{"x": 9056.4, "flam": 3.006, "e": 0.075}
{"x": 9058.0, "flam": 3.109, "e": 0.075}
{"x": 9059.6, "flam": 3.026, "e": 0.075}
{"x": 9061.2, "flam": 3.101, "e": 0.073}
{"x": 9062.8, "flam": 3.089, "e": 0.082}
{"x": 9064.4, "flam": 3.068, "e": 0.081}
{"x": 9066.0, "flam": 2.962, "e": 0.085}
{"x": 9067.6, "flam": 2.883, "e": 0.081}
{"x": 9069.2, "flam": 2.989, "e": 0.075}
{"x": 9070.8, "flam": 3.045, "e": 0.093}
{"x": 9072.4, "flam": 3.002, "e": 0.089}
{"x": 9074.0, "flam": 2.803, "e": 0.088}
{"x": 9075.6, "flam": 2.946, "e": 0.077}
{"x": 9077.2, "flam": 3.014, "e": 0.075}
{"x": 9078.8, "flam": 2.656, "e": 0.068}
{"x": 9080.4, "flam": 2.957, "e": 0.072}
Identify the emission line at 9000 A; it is Mg II 2798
